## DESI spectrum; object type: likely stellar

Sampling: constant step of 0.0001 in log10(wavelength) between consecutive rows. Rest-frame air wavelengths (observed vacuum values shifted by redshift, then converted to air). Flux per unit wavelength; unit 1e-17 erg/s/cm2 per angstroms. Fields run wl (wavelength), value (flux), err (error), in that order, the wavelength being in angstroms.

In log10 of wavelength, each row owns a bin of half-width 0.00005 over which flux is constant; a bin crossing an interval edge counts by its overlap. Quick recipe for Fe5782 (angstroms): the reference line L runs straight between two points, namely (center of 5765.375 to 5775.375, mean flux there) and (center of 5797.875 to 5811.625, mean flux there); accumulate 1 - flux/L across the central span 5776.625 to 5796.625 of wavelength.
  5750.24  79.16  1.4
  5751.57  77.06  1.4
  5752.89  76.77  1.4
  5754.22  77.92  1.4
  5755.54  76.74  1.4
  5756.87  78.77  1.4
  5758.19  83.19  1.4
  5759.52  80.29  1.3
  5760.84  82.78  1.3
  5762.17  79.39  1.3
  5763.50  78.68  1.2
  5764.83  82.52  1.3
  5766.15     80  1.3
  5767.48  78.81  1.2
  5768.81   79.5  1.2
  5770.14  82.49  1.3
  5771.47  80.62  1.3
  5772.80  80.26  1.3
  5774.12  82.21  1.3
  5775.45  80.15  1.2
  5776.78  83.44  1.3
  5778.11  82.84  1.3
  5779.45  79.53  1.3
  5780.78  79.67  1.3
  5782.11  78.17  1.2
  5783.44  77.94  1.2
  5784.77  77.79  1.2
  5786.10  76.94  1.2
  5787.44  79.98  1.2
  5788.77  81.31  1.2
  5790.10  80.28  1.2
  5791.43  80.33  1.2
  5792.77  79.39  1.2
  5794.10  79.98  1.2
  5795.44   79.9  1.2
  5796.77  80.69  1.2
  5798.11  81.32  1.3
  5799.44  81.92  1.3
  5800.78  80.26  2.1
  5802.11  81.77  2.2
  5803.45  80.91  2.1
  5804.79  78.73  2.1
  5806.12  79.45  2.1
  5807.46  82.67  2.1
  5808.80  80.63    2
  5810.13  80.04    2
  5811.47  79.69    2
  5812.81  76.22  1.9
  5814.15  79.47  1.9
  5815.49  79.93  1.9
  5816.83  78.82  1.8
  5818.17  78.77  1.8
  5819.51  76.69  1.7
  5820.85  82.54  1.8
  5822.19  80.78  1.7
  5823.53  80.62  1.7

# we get 0.23 angstroms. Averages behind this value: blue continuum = 80.6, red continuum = 80.7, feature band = 79.7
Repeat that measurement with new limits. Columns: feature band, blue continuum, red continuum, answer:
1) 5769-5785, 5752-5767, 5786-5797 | -0.1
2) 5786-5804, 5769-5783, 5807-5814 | -0.1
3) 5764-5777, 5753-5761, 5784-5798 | -0.2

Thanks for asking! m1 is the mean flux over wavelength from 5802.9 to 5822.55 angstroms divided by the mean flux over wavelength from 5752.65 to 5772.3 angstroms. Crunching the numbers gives 1.00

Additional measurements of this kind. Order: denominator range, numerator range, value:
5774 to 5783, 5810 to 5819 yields 0.98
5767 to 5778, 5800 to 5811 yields 0.99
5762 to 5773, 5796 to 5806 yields 1.01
